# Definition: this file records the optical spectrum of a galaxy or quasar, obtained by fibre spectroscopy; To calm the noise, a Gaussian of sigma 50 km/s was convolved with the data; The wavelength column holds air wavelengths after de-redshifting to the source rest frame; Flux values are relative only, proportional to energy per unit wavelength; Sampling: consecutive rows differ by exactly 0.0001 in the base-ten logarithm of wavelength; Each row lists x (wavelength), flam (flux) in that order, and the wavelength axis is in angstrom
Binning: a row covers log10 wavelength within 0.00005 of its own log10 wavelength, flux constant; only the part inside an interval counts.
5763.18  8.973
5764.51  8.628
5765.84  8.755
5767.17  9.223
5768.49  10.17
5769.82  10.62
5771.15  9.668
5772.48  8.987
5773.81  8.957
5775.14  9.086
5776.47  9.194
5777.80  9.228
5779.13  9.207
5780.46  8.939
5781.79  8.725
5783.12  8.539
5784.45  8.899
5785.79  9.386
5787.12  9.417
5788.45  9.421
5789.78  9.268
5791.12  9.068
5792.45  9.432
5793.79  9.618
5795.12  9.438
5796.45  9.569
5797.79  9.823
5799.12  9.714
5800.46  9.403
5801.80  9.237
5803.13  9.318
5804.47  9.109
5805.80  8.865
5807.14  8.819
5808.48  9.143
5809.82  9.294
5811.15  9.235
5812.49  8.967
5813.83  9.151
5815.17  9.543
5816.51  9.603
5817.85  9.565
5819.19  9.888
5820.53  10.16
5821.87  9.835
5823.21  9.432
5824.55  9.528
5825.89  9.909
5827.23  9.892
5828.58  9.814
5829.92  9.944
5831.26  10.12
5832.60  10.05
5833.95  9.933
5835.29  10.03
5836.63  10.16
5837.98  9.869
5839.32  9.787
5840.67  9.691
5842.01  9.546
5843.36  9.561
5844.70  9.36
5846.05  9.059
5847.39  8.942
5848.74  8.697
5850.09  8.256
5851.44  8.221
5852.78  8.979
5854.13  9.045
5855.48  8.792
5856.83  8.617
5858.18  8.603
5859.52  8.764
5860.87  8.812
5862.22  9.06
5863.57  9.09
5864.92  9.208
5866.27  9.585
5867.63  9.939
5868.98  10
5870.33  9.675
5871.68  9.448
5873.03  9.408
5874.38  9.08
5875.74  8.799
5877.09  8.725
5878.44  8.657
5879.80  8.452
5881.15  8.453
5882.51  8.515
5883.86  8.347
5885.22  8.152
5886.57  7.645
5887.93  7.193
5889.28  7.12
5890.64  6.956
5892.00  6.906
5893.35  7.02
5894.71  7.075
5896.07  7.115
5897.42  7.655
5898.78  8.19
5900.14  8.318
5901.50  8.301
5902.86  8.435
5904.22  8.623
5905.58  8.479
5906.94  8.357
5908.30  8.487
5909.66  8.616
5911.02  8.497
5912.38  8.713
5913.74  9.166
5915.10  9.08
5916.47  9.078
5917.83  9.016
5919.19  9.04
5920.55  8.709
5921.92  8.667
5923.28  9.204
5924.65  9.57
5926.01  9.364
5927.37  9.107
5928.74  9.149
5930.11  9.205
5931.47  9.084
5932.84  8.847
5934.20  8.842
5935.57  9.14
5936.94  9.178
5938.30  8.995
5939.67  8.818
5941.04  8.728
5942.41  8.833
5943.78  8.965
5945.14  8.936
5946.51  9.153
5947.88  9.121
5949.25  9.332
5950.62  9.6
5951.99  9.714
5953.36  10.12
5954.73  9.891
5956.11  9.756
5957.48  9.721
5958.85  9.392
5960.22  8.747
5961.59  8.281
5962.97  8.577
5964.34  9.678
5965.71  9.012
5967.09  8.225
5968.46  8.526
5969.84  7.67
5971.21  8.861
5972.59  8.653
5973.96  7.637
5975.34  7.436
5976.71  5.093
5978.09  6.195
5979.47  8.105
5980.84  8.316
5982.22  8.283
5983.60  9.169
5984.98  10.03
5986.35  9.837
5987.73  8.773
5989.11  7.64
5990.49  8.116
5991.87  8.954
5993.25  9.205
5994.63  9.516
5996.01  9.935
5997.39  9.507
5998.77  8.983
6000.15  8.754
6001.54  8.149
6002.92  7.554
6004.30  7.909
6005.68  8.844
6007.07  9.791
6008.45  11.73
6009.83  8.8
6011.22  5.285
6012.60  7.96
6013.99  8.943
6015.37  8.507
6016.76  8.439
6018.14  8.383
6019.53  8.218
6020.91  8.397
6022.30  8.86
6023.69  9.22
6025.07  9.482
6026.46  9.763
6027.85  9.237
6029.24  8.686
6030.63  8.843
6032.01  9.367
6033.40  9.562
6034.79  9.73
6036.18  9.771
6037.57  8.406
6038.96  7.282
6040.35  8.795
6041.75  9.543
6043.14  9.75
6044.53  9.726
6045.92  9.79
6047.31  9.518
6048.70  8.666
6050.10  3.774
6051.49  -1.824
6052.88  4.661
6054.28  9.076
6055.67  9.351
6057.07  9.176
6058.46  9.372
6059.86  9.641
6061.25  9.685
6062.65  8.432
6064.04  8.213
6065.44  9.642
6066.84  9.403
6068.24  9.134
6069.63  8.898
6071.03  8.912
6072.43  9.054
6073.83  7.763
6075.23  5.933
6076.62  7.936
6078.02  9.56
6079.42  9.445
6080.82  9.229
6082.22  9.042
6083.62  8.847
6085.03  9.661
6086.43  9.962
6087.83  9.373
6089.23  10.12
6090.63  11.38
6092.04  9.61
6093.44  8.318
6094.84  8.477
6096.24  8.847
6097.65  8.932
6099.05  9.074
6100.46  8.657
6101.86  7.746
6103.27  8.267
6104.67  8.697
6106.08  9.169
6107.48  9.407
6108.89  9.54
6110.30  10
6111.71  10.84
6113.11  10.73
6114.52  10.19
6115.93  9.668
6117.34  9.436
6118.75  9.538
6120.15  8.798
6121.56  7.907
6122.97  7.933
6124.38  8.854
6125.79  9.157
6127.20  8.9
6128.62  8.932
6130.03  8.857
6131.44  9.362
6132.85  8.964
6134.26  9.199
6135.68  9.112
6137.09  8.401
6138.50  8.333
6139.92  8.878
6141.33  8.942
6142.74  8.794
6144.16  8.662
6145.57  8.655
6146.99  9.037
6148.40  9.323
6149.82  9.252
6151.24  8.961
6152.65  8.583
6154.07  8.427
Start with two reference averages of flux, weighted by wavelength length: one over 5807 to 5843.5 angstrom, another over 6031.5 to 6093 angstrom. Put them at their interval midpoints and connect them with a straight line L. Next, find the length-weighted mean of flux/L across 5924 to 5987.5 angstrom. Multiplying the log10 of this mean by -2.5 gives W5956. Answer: 0.035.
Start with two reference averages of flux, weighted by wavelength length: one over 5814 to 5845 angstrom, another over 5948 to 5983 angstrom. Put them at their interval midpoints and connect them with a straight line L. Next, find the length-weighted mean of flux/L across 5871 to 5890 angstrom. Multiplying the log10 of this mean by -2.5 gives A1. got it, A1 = 0.11 mag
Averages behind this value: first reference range 9.79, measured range 8.43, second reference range 8.6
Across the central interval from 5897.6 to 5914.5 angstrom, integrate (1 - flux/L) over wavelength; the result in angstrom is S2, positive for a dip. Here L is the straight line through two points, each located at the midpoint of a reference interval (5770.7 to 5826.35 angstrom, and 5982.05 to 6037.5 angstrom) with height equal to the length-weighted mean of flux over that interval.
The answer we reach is 1.1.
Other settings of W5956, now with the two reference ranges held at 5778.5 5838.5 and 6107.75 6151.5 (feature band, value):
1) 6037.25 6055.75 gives 0.22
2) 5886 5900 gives 0.27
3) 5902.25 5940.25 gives 0.05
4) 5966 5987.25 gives 0.14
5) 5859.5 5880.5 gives 0.03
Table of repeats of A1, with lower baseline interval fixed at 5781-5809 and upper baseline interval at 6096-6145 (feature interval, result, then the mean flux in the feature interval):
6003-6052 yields 0.07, 8.52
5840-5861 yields 0.03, 8.94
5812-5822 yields -0.04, 9.58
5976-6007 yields 0.07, 8.52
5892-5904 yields 0.18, 7.75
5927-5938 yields 0.01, 9.06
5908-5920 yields 0.04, 8.87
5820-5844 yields -0.07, 9.85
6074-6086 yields 0.05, 8.69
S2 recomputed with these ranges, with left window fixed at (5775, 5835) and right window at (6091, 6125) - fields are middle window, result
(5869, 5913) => 5.1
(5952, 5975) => 0.9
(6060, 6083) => 1.0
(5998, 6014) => 1.2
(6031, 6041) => 0.2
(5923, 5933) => 0.1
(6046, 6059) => 3.1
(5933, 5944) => 0.4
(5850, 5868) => 0.8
